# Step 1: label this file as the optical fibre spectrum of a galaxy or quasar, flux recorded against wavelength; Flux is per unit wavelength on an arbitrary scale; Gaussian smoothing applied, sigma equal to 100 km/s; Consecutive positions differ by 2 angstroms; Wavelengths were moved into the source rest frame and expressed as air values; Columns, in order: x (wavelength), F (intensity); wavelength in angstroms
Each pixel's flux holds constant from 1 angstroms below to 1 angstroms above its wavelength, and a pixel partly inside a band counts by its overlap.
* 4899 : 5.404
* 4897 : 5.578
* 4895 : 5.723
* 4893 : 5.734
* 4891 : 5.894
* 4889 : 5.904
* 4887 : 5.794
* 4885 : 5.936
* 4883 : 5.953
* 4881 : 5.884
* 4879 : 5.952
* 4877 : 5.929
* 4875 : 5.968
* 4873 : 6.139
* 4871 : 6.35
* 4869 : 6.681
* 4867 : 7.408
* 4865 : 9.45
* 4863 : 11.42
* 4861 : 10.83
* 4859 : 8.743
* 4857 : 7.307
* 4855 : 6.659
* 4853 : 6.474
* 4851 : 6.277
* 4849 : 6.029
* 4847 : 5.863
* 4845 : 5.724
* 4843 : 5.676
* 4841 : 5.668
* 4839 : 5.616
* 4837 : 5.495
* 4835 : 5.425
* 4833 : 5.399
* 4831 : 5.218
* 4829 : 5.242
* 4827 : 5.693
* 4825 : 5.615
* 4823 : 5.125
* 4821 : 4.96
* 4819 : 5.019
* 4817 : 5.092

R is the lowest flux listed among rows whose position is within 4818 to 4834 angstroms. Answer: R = 4.96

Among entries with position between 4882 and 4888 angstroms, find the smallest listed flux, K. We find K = 5.794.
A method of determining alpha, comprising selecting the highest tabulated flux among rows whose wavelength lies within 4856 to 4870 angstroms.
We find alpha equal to 11.42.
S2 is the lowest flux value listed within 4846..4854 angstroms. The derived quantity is 5.863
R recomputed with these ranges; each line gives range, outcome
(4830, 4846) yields 5.218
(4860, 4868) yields 7.408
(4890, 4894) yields 5.734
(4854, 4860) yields 6.659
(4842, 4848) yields 5.676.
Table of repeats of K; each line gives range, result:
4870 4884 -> 5.884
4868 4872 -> 6.35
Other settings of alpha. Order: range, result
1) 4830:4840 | 5.616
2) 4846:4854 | 6.474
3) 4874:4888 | 5.968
